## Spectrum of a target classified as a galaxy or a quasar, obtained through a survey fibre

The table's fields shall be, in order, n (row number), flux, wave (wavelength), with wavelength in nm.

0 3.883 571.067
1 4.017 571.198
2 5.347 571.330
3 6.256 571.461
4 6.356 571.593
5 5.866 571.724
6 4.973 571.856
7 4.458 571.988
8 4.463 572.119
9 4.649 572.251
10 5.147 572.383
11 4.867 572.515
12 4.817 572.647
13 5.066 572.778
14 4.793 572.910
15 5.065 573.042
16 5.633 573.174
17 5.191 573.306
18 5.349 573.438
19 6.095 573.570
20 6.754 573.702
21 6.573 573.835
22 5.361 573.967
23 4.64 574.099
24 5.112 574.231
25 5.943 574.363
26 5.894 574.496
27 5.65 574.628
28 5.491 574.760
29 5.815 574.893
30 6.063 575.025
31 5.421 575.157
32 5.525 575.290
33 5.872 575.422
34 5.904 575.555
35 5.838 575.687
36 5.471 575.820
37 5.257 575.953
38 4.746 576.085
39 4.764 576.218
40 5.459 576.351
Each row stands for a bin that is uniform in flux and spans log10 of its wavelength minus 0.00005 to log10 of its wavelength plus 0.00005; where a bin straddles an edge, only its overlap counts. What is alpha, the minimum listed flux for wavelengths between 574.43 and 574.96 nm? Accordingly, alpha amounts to 5.491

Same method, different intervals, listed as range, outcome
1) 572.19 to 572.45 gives 4.649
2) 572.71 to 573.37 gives 4.793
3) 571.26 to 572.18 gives 4.458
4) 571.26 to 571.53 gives 5.347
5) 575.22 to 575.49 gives 5.525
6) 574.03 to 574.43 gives 4.64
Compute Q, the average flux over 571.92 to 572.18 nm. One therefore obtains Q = 4.47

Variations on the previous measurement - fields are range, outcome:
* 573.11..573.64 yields 5.58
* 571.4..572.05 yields 5.58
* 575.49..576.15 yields 5.45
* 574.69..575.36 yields 5.67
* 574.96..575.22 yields 5.75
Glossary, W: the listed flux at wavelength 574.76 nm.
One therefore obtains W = 5.491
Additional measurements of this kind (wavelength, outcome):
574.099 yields 4.64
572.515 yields 4.867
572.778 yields 5.066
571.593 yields 6.356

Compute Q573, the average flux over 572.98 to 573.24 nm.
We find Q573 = 5.35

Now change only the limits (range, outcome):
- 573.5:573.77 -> 6.39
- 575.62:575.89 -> 5.64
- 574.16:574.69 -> 5.64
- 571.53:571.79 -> 6.12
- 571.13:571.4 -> 4.71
